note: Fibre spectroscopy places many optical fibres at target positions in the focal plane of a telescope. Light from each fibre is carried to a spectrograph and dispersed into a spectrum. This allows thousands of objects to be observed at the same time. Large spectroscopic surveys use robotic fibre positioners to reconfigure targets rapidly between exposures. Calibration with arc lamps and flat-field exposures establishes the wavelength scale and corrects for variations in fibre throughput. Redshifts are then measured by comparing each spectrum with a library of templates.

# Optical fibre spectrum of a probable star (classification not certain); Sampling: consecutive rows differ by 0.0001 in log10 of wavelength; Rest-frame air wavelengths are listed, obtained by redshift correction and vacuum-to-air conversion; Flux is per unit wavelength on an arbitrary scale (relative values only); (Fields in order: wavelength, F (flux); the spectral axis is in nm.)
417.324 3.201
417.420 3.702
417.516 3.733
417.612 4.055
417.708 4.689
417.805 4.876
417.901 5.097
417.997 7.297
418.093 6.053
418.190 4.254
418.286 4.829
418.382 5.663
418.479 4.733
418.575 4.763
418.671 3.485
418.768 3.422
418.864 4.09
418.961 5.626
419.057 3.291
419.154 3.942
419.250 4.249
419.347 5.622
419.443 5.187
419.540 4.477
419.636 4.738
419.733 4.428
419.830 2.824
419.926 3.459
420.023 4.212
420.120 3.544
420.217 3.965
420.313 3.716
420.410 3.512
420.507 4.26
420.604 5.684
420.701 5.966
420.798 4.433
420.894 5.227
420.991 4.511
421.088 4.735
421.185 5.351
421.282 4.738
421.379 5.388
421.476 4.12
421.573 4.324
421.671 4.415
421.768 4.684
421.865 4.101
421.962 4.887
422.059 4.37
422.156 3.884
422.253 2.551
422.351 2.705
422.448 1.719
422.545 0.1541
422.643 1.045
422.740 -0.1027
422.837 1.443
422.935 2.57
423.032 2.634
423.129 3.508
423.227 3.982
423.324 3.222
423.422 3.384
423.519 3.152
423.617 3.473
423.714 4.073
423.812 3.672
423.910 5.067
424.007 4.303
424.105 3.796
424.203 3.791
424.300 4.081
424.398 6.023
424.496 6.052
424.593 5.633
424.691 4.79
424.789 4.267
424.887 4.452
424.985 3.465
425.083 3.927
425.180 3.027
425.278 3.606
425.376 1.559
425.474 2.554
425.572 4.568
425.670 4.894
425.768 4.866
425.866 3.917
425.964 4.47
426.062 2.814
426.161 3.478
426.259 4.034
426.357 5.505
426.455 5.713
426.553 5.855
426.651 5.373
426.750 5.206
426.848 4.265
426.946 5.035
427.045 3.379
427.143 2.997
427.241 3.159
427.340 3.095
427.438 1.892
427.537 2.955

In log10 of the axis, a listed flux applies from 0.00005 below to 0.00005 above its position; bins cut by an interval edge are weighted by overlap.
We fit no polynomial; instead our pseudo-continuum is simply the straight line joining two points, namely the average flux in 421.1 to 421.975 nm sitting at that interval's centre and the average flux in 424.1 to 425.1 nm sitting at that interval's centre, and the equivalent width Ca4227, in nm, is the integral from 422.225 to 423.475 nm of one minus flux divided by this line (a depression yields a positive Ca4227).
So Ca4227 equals 0.653 nm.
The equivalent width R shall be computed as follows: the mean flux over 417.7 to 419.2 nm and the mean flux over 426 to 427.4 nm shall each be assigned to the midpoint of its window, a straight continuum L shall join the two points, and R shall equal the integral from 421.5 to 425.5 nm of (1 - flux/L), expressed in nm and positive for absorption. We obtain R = 0.83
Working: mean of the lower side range 4.76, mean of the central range 3.53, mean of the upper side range 4.26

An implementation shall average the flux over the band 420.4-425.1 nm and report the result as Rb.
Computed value 3.91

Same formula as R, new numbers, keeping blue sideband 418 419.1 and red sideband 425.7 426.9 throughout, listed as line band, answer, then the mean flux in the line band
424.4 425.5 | 0.14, 4.06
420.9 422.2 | 0.02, 4.6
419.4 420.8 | 0.12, 4.28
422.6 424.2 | 0.53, 3.1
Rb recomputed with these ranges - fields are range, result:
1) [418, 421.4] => 4.56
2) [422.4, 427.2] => 3.77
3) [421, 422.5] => 4.13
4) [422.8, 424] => 3.4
